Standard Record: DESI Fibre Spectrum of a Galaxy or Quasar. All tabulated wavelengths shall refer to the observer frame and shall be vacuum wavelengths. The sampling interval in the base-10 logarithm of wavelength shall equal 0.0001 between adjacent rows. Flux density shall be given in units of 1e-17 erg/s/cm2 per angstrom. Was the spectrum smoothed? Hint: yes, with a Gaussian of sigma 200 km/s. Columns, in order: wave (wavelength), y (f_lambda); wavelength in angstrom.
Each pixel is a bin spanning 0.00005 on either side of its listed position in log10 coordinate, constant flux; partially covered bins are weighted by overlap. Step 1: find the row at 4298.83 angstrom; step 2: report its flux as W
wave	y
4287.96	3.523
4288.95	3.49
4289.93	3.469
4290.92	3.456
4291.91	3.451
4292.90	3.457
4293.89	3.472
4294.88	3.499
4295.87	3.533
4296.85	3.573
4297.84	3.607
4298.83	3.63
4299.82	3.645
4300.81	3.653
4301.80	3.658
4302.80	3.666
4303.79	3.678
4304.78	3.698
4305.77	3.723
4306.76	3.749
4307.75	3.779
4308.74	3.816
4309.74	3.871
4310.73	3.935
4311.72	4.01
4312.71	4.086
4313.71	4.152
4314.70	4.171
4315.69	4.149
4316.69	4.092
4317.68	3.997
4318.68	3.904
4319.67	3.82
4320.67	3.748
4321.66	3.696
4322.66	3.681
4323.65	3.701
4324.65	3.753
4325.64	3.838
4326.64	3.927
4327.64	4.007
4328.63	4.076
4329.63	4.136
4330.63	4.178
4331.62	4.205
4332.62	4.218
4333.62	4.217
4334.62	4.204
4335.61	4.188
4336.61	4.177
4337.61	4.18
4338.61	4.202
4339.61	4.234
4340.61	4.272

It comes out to 3.63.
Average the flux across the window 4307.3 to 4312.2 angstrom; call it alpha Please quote 3.88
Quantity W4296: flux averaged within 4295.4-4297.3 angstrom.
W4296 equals 3.57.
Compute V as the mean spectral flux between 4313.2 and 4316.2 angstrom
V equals 4.15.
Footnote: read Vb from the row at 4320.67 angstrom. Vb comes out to 3.748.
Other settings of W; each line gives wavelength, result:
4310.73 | 3.935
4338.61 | 4.202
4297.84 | 3.607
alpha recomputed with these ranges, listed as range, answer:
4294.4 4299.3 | 3.57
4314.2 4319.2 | 4.06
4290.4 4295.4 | 3.46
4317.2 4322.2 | 3.83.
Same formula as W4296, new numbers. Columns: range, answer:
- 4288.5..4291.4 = 3.48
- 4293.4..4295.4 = 3.48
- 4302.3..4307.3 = 3.7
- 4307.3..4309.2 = 3.8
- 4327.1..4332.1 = 4.12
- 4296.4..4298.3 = 3.59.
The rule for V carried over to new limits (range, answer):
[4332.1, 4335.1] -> 4.2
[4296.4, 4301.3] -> 3.62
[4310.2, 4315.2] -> 4.08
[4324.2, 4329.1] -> 3.92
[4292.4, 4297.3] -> 3.51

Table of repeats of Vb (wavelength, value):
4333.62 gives 4.217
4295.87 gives 3.533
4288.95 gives 3.49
